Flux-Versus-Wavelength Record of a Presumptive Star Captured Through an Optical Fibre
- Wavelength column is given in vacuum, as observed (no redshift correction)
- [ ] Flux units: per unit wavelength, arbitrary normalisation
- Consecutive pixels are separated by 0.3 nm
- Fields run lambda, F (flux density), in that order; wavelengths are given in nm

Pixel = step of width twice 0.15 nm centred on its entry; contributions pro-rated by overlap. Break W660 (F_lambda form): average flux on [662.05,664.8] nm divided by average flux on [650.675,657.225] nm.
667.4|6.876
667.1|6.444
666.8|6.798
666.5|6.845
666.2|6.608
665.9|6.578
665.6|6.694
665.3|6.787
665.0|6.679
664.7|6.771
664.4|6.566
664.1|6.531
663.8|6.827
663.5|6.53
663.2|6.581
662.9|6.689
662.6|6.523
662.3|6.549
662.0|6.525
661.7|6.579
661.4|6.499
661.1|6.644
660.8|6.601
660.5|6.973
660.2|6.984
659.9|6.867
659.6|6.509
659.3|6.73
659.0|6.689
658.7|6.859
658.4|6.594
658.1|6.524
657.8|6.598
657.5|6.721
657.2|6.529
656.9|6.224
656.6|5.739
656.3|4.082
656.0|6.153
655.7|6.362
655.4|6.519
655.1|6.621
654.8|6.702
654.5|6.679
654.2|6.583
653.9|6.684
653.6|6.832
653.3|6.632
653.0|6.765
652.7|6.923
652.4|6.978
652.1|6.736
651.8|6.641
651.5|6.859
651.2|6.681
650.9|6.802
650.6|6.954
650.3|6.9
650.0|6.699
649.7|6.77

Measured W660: 1.02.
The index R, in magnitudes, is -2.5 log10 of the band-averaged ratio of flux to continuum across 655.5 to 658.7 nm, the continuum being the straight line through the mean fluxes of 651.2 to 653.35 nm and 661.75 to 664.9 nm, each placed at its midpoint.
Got 0.087 mag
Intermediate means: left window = 6.79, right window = 6.61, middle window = 6.19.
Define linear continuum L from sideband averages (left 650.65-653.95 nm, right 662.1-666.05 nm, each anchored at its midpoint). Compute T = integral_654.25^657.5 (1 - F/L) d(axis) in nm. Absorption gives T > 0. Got 0.26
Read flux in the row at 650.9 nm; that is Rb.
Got 6.802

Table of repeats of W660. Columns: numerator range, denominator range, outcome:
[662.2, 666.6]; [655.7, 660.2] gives 1.04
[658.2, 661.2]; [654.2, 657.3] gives 1.09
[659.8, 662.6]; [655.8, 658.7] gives 1.08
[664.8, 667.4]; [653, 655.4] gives 1.00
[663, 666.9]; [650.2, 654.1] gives 0.98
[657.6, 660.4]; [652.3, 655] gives 0.99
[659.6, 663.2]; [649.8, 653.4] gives 0.98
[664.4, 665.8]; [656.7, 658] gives 1.03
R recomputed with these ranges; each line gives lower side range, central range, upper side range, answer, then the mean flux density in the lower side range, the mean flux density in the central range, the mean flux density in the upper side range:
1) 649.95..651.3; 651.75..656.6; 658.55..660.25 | 0.05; 6.82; 6.47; 6.76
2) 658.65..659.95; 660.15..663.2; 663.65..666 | 0.01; 6.71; 6.64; 6.68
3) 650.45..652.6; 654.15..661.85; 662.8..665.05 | 0.04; 6.81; 6.48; 6.64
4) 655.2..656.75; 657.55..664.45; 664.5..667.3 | -0.07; 5.8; 6.65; 6.69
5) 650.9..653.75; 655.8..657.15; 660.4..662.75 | 0.19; 6.78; 5.65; 6.6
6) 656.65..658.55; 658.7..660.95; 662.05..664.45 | -0.04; 6.49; 6.77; 6.6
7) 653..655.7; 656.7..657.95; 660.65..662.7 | 0.02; 6.65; 6.49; 6.56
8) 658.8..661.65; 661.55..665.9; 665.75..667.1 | 0.01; 6.72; 6.63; 6.68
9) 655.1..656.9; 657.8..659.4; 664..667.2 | -0.10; 5.88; 6.67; 6.67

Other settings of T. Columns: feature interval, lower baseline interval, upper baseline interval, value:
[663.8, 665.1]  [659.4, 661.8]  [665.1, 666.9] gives 0.01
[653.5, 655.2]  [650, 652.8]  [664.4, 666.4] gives 0.03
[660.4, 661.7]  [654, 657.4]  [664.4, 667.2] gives -0.04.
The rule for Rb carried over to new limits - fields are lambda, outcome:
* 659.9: 6.867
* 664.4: 6.566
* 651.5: 6.859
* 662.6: 6.523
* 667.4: 6.876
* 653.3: 6.632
